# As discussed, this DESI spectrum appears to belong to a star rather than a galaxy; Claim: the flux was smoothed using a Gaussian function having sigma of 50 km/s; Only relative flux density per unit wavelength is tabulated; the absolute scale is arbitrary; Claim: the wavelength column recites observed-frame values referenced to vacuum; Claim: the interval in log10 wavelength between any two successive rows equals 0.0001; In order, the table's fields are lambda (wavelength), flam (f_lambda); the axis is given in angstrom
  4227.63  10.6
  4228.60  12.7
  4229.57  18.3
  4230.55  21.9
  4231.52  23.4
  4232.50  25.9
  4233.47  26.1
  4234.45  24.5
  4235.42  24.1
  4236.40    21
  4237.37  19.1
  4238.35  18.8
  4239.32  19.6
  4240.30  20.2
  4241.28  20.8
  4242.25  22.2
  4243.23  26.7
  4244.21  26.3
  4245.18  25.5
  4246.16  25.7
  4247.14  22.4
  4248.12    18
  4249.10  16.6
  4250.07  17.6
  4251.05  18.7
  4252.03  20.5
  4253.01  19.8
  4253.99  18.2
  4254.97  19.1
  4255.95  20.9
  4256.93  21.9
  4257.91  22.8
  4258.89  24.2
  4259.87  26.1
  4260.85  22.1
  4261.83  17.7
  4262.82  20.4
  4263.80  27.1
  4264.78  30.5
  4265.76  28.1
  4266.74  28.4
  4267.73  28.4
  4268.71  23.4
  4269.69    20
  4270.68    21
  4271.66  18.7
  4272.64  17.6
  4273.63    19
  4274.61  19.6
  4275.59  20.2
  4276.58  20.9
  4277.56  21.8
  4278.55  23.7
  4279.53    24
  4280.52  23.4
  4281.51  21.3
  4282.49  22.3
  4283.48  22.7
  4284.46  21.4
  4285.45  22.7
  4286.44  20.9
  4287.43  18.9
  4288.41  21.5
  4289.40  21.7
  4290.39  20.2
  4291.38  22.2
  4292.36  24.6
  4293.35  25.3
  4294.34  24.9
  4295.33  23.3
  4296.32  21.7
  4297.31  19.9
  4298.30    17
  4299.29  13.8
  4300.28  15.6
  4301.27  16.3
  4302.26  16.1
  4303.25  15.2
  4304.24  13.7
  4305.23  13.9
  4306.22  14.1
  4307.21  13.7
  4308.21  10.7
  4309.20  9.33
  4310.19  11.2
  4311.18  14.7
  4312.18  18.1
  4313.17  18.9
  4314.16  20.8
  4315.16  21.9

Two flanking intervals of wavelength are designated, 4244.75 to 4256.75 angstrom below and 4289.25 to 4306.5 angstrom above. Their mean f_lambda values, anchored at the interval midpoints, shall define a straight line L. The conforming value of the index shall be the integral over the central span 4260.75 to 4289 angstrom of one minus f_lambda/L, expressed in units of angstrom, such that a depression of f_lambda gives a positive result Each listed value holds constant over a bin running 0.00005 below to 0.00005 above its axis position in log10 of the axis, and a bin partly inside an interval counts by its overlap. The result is -4.0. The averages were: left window 20.3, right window 18.9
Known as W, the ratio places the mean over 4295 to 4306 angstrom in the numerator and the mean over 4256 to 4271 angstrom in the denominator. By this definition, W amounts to 0.70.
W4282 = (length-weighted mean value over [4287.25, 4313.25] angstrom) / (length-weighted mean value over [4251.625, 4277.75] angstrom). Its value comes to 0.79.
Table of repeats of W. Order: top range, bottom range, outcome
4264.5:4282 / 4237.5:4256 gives 1.09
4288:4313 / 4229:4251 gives 0.80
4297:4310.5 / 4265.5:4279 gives 0.65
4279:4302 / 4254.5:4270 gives 0.88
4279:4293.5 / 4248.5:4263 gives 1.08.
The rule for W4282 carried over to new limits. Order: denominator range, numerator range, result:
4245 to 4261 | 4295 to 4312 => 0.72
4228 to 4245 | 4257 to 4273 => 1.08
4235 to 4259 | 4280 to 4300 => 1.01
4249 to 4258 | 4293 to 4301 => 1.02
